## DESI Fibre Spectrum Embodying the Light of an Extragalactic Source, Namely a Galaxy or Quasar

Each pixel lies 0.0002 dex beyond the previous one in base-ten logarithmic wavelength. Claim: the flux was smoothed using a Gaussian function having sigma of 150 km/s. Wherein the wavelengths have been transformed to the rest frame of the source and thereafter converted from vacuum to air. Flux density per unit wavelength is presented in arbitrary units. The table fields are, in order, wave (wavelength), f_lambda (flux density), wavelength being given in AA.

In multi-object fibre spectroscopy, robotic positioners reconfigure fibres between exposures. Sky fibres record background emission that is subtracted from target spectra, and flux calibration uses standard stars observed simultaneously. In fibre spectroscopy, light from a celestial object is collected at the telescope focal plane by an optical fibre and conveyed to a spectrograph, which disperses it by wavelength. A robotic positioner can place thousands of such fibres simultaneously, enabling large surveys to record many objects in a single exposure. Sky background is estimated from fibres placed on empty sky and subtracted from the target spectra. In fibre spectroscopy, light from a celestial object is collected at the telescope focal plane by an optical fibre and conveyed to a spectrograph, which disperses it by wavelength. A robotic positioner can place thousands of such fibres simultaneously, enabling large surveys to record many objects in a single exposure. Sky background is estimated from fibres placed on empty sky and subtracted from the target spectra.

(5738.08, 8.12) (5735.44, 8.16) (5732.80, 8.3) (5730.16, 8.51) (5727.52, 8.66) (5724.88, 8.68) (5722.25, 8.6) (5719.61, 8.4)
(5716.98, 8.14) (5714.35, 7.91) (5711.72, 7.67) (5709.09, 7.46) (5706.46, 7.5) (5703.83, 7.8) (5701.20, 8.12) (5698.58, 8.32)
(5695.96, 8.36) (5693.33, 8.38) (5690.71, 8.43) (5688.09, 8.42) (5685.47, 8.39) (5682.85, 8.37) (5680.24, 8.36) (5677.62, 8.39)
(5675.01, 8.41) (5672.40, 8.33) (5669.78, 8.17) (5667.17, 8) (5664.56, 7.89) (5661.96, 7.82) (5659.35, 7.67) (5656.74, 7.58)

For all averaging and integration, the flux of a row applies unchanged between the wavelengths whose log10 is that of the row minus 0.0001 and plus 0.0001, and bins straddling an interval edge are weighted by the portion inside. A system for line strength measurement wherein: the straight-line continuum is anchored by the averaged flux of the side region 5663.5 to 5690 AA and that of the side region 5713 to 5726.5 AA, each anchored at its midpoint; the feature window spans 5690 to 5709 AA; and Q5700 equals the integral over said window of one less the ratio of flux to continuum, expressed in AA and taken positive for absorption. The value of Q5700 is 0.6 AA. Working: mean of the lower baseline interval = 8.28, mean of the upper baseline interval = 8.35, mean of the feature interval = 8.07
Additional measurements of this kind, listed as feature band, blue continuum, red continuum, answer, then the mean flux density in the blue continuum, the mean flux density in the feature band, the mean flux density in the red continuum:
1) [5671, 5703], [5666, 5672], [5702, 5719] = -1.5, 8.11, 8.35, 7.78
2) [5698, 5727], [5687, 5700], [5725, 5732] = 1.4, 8.38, 8.06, 8.57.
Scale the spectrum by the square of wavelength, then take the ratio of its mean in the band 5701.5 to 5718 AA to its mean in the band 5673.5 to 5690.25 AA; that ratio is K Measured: 0.93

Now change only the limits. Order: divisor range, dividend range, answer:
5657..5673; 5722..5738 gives 1.09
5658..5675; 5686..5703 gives 1.05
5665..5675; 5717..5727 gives 1.06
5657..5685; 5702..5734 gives 1.02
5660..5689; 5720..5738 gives 1.05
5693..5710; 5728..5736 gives 1.06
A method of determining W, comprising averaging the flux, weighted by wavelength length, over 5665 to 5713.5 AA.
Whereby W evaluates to 8.15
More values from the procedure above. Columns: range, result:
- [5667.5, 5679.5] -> 8.3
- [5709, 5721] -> 7.97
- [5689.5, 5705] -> 8.24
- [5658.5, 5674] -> 8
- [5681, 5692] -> 8.4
